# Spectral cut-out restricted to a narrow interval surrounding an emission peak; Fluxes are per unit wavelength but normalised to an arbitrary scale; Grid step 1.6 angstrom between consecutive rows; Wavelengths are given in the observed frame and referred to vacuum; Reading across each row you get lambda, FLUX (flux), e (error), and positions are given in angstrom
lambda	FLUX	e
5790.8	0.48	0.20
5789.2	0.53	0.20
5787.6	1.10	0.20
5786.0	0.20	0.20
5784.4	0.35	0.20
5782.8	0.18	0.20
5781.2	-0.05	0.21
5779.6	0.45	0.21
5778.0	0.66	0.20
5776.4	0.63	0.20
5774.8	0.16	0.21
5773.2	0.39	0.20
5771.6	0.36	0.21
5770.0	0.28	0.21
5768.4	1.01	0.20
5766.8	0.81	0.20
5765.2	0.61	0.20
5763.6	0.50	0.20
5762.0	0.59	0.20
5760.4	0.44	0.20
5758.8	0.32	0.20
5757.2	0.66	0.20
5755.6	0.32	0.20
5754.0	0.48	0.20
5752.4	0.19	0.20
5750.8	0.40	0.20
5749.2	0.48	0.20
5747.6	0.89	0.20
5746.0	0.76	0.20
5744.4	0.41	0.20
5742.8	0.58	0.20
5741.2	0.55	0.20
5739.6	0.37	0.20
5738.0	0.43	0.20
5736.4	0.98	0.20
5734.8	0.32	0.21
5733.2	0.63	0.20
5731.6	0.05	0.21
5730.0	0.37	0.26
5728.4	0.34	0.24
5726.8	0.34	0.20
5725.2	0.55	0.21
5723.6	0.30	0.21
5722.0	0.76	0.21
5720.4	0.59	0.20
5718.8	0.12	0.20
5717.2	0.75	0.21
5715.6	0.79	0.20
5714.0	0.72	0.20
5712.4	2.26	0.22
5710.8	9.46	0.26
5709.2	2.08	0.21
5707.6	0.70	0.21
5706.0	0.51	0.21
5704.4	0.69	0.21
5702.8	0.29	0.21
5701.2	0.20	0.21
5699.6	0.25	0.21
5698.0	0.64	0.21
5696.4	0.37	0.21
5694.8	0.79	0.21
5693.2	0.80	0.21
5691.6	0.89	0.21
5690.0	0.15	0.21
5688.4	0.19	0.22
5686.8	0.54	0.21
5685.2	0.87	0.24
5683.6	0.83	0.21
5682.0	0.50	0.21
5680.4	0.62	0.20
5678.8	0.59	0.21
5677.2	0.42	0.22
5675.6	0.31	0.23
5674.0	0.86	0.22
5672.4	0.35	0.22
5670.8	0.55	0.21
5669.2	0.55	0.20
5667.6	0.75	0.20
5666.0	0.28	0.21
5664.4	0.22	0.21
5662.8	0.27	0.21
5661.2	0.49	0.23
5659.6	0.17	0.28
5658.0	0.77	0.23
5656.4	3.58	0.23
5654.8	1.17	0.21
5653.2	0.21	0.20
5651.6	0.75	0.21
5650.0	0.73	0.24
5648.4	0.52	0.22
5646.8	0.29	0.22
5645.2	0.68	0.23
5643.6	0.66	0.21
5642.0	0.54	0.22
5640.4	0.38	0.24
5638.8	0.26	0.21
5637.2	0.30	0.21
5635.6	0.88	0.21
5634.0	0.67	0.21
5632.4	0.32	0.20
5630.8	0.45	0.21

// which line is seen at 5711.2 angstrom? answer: [O III]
